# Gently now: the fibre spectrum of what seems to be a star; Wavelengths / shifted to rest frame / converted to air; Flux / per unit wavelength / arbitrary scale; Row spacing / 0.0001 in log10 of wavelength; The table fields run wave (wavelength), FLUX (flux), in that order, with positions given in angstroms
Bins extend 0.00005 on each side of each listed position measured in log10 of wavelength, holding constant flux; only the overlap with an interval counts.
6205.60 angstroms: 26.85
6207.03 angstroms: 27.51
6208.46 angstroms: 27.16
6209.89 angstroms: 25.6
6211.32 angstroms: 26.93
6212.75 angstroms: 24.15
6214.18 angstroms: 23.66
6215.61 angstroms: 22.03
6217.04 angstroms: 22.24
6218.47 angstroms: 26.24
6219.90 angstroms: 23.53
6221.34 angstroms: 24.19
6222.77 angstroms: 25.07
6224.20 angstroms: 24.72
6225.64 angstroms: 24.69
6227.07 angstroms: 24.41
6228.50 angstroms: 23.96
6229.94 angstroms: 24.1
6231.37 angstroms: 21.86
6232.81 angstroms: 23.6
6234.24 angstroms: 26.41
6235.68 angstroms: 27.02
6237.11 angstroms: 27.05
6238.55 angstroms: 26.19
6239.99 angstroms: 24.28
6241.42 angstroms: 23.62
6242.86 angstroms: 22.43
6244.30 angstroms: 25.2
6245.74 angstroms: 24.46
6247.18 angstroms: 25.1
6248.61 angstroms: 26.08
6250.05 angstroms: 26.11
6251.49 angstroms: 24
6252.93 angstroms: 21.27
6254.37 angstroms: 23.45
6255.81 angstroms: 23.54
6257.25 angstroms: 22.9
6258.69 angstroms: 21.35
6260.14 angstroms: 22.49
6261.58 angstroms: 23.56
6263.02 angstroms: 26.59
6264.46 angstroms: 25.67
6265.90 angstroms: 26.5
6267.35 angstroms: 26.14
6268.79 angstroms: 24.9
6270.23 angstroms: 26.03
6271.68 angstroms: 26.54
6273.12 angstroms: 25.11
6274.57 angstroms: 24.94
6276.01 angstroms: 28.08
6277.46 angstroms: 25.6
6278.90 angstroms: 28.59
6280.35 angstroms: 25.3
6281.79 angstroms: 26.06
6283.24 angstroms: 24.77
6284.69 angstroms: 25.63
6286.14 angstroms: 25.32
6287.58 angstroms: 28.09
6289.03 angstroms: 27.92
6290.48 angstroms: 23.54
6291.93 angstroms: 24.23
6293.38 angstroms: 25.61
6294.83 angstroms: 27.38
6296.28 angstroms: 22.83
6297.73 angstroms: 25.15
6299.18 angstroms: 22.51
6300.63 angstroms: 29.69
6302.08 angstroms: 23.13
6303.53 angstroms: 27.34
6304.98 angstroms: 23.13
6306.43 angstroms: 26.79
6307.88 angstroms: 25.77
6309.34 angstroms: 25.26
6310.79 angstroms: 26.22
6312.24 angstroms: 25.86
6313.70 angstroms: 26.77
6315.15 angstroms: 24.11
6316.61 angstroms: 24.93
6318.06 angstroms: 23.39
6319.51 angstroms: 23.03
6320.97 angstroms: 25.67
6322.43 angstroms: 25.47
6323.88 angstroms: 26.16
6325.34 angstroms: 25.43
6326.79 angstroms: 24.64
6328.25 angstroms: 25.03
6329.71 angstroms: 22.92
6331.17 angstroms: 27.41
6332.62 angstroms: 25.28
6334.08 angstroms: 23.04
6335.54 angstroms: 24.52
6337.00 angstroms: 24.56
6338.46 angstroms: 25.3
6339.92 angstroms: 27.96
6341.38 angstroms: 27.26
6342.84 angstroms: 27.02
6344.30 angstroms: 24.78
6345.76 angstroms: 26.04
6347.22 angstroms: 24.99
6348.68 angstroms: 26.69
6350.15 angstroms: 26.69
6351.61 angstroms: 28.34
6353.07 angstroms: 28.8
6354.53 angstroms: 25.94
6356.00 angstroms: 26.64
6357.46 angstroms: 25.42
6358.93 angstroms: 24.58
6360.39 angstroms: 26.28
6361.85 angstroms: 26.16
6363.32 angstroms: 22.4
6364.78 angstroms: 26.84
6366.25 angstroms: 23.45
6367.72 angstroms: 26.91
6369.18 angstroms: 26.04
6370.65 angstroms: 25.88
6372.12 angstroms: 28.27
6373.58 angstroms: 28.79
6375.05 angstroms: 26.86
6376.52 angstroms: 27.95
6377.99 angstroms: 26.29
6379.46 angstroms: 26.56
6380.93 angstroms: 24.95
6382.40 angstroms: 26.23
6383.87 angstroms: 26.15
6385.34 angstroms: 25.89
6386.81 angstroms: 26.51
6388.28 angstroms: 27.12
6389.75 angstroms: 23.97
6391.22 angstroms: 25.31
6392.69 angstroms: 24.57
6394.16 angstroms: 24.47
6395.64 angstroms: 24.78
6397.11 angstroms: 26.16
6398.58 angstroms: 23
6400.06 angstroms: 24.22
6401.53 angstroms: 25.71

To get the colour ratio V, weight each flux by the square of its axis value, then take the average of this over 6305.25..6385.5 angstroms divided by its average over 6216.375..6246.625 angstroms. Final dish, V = 1.1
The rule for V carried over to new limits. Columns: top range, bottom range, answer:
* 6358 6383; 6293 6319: 1.05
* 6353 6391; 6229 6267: 1.11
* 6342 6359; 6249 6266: 1.14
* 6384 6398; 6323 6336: 1.04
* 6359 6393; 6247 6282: 1.08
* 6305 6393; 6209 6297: 1.07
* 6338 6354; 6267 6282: 1.05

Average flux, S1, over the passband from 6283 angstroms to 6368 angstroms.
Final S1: 25.5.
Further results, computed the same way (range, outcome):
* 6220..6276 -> 24.7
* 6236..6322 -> 25.1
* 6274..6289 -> 26.3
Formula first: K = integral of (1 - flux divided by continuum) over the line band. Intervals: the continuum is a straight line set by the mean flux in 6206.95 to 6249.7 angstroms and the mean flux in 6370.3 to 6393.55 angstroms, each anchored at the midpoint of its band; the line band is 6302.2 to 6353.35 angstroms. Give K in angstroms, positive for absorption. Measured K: 0.4 angstroms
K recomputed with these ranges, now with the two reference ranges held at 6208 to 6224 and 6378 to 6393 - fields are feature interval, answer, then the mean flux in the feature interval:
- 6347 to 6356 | -0.51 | 27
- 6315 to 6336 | 0.50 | 24.8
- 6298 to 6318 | -0.14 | 25.4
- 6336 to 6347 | -0.24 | 26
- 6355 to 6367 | 0.18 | 25.2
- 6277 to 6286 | -0.33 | 26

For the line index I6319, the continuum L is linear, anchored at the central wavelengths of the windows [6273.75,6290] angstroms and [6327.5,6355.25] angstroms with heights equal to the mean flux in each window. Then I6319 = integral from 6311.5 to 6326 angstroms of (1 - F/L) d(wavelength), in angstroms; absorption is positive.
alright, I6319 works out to 0.6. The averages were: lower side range 26.3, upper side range 25.9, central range 25.1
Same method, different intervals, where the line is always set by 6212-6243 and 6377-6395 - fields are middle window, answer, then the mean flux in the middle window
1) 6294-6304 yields -0.2 angstroms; 25.4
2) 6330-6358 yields -0.8 angstroms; 26.1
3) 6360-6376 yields -0.4 angstroms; 26.2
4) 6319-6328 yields 0.0 angstroms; 25.1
